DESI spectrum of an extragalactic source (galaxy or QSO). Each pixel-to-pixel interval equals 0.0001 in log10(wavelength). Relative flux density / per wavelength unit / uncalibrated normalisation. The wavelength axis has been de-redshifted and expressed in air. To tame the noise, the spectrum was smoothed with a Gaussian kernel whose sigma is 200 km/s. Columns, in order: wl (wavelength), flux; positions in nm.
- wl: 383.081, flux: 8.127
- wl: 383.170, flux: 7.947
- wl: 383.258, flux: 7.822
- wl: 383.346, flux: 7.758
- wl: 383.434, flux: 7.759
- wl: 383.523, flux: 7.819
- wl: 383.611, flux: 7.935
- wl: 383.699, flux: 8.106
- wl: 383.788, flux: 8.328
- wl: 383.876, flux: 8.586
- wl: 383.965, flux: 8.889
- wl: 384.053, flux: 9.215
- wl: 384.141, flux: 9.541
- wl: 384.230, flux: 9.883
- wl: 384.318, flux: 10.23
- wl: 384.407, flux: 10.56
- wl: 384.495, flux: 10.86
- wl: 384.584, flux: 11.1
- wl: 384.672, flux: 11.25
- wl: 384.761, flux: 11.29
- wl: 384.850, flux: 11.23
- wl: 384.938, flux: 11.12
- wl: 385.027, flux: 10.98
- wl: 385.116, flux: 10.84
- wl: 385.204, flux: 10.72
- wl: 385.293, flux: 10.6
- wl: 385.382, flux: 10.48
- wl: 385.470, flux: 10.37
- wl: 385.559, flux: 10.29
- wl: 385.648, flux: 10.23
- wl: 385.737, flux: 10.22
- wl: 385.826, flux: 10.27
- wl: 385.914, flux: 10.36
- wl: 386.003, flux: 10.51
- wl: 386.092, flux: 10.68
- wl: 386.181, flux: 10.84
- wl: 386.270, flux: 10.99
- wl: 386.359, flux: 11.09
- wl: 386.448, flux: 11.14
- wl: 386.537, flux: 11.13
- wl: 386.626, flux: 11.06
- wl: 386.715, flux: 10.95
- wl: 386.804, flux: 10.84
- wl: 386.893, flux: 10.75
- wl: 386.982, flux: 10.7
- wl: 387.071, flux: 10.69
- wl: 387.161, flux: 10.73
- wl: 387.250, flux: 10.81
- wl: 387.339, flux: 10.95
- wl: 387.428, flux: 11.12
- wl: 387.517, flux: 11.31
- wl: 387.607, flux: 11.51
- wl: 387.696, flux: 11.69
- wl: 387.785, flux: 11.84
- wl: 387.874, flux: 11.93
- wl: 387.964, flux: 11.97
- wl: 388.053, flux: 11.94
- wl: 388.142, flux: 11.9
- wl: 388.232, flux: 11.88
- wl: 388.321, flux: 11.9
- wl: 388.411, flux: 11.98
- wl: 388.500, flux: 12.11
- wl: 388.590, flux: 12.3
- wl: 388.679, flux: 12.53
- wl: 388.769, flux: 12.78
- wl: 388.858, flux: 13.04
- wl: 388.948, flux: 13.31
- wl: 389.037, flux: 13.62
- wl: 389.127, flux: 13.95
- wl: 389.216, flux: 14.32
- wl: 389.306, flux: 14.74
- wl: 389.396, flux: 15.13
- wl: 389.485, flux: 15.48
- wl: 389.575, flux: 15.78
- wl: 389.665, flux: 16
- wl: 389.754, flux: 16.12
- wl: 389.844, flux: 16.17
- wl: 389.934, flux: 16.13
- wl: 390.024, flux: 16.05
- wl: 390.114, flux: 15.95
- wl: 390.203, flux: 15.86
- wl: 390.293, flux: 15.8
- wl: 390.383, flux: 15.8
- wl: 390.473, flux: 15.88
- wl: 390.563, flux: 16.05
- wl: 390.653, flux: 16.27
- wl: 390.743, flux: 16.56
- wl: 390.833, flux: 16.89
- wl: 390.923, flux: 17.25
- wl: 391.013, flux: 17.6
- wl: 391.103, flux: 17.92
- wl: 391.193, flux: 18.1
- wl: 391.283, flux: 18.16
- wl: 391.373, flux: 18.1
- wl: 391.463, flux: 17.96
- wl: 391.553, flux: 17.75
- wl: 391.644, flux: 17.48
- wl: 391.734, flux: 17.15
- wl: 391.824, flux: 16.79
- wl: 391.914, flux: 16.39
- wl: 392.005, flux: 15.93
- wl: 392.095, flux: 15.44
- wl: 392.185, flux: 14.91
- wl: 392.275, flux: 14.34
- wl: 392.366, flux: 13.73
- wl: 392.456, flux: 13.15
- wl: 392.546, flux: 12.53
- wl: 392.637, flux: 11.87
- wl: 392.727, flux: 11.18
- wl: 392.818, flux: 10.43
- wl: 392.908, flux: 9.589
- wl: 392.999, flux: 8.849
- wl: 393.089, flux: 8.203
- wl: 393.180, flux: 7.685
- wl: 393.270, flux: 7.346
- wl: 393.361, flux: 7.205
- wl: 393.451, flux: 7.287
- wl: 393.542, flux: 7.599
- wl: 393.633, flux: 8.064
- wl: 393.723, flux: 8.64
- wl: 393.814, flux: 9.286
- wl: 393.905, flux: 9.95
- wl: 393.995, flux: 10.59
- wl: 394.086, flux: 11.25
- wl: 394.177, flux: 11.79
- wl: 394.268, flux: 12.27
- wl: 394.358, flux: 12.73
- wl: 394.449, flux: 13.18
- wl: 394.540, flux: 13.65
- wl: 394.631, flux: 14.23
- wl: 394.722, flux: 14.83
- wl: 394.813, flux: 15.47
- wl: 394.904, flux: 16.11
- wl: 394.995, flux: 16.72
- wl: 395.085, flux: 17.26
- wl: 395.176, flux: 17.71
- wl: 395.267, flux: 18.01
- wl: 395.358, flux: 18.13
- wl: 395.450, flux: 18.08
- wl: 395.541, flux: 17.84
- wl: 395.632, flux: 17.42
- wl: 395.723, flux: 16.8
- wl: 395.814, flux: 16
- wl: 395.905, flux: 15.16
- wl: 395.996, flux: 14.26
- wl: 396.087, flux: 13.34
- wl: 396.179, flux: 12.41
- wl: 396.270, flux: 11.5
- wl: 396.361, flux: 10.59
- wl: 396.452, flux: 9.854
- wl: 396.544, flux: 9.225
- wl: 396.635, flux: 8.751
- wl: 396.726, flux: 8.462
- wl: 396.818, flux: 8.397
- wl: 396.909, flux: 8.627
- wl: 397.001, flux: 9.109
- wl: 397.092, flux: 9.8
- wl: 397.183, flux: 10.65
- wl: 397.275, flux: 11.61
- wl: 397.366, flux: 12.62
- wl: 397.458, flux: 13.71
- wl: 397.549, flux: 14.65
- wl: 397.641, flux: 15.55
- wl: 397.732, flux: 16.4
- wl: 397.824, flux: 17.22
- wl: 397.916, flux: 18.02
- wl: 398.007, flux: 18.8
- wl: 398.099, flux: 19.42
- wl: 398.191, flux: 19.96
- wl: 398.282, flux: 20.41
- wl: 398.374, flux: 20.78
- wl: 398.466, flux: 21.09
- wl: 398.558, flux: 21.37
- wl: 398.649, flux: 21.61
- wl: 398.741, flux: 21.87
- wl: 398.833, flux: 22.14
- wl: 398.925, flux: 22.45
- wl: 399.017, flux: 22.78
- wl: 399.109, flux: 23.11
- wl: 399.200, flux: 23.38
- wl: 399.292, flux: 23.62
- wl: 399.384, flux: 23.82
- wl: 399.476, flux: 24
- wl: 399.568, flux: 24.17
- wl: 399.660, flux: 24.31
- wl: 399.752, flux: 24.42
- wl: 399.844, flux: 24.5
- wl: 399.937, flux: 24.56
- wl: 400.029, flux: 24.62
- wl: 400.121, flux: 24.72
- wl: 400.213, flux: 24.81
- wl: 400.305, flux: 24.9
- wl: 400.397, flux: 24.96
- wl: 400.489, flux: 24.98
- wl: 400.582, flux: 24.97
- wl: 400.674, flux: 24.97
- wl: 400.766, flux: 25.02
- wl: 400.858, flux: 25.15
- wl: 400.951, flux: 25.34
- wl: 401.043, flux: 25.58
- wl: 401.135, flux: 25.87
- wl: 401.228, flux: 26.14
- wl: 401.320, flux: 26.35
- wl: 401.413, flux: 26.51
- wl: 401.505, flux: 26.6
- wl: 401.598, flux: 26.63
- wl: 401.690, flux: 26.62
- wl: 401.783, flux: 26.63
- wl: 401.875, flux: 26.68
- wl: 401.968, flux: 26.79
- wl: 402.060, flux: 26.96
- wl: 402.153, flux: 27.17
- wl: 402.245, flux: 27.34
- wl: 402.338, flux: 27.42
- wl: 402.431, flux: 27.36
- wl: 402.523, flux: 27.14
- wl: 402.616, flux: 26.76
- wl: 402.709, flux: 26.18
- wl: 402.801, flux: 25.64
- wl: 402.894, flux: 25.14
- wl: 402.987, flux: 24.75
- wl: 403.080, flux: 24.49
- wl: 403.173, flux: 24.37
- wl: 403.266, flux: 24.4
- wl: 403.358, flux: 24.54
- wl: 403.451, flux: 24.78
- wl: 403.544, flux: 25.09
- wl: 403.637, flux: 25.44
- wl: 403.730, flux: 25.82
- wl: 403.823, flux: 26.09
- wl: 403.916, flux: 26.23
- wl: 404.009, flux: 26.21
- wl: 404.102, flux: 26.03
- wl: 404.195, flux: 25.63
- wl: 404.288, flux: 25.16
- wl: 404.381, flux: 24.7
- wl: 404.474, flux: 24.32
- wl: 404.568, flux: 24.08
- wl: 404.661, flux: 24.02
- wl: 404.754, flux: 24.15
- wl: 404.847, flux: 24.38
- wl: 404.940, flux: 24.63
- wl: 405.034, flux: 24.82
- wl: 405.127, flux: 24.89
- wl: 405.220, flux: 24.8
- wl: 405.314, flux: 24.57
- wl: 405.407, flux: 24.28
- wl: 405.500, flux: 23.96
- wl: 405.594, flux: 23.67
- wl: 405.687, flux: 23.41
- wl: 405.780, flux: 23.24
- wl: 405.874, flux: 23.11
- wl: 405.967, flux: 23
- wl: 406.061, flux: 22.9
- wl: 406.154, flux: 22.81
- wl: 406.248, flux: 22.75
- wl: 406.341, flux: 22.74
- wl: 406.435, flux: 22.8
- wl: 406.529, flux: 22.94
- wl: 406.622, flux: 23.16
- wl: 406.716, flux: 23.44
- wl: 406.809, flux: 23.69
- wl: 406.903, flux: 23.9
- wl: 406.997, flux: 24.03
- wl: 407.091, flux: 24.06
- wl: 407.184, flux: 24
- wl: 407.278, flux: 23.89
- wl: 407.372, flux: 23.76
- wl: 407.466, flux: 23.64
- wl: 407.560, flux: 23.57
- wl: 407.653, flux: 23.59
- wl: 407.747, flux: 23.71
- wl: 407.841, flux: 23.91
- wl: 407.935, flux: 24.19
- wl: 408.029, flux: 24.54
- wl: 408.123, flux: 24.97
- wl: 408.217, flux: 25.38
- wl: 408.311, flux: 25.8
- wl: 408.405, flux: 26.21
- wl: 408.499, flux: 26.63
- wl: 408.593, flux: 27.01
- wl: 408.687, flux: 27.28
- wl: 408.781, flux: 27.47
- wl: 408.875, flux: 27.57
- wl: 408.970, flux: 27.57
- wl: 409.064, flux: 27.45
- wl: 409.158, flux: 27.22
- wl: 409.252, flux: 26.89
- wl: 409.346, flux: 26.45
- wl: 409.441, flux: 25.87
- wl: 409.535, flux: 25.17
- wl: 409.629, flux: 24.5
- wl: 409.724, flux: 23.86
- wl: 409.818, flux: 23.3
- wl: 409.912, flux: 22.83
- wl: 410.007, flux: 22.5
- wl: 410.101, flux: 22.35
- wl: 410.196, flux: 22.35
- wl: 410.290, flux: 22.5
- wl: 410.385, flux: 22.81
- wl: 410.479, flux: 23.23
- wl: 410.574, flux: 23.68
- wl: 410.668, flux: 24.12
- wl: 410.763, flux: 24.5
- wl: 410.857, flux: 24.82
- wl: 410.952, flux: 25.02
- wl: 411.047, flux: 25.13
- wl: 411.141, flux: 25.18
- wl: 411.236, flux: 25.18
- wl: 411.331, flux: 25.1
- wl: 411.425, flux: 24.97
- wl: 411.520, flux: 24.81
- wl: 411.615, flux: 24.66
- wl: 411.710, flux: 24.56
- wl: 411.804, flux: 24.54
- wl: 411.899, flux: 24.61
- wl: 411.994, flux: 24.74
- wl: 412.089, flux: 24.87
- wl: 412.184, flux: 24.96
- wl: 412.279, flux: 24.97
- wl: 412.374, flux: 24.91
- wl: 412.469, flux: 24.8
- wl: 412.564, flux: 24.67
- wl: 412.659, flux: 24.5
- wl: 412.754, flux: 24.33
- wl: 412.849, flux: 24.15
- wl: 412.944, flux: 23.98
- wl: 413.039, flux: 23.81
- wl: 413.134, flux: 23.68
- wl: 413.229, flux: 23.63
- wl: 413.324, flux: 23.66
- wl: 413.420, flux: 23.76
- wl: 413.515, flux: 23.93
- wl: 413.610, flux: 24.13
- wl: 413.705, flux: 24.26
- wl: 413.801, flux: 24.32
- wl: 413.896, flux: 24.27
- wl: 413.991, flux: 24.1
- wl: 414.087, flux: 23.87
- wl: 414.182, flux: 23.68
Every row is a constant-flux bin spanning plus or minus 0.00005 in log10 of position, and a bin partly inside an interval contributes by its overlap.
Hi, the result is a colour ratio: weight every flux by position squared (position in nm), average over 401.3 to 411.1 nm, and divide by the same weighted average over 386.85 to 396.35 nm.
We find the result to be 1.95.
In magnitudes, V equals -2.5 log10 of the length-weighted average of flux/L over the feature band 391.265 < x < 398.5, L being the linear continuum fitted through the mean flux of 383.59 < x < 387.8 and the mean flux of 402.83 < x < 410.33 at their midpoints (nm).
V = 0.22 mag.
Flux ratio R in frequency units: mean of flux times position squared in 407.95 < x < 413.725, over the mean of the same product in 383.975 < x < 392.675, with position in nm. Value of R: 2.11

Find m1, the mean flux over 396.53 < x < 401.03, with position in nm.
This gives 19.7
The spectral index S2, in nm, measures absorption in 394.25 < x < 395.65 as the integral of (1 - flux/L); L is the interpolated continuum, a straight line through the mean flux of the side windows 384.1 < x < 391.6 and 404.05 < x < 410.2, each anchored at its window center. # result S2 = 0.11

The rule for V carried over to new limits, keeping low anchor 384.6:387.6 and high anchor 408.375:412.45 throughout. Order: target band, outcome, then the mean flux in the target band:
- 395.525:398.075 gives 0.286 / 13.1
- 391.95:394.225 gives 0.354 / 10.7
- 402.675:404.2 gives -0.208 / 25.3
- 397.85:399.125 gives -0.158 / 20.9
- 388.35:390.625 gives -0.147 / 14.7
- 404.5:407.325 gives -0.066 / 23.7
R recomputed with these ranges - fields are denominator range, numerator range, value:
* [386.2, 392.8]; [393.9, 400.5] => 1.28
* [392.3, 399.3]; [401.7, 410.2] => 1.84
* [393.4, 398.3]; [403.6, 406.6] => 1.89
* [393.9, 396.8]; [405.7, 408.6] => 1.83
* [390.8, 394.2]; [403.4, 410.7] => 2.03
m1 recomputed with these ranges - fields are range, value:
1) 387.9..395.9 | 14.1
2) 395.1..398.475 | 14.6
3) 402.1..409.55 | 25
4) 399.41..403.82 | 25.6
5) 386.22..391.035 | 13.4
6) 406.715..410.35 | 24.8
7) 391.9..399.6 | 14.6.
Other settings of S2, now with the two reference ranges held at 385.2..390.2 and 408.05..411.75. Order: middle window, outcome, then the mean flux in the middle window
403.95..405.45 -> -0.19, 24.8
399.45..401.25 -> -0.49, 24.9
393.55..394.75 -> 0.35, 11.4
